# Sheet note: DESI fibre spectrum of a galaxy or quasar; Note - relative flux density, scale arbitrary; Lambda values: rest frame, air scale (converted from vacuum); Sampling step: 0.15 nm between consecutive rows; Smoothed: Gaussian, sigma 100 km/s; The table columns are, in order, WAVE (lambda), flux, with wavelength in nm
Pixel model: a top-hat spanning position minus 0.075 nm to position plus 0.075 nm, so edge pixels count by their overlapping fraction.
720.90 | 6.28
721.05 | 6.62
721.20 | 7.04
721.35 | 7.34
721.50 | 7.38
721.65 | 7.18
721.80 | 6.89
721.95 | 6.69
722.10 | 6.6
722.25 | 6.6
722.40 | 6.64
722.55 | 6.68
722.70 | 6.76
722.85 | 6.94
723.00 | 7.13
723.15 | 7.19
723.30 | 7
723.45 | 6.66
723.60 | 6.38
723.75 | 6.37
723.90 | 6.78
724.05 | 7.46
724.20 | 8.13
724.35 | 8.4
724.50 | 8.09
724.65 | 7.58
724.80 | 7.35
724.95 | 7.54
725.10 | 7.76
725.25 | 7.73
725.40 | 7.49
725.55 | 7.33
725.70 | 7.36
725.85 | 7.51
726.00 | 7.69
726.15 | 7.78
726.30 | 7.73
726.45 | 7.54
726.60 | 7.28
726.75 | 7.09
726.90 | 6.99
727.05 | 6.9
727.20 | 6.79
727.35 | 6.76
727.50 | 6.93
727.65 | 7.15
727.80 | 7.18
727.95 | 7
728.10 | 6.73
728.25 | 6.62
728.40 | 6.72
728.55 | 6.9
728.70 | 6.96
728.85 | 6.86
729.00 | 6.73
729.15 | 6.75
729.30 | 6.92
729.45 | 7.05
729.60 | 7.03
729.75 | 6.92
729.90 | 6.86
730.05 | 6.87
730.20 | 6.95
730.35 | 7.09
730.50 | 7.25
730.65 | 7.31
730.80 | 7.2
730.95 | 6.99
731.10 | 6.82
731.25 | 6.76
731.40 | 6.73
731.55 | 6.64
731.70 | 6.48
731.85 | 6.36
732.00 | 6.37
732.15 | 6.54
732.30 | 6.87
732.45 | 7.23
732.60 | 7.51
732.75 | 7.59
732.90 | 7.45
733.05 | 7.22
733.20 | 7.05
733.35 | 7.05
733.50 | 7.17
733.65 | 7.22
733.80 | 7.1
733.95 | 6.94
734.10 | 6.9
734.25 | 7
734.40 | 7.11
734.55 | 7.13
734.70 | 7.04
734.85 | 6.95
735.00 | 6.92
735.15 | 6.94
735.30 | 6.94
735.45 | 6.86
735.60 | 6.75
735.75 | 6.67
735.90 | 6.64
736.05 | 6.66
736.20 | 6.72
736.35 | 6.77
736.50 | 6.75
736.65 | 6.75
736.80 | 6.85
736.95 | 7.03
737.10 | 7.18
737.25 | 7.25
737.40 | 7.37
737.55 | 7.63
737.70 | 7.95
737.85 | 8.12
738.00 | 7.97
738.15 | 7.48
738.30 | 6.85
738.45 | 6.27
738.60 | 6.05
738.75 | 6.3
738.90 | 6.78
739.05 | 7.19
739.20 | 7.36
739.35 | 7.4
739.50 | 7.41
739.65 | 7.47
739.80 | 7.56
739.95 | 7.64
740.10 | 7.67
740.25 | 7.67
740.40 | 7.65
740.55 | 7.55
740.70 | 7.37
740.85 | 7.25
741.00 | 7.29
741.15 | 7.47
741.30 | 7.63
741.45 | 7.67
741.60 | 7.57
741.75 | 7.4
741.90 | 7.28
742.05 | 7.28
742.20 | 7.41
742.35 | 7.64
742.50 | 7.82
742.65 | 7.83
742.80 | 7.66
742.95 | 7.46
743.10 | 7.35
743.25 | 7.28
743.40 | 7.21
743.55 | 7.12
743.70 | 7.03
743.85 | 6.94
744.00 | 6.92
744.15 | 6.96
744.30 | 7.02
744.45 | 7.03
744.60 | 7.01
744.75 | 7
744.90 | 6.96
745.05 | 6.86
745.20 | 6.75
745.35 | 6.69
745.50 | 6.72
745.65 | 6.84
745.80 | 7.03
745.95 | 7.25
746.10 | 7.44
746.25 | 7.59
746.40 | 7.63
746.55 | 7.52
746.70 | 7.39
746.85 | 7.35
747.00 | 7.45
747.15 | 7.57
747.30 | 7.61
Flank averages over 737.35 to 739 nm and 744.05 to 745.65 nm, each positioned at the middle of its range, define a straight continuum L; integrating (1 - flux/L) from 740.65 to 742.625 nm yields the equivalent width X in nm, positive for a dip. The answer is -0.128 nm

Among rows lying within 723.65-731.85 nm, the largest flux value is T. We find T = 8.4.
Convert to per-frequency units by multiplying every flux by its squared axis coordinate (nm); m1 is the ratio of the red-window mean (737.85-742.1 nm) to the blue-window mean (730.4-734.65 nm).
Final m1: 1.1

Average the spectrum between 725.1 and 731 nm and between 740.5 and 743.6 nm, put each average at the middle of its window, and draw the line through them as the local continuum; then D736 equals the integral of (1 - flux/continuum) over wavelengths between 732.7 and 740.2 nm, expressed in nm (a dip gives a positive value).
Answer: 0.22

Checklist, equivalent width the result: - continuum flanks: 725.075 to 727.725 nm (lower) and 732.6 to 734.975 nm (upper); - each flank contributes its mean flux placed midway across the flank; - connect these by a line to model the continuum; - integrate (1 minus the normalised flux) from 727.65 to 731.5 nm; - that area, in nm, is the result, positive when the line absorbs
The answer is 0.16 nm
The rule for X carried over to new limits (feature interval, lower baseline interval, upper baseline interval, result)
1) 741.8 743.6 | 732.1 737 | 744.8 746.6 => -0.10 nm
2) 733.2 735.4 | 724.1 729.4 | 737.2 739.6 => 0.06 nm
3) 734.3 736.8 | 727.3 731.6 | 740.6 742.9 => 0.12 nm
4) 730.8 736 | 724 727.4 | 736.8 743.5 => 0.34 nm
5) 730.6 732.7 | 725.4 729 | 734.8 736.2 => 0.03 nm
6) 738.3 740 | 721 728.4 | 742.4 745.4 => 0.03 nm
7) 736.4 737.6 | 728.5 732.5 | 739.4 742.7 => 0.03 nm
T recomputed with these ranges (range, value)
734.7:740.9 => 8.12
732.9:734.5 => 7.22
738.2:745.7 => 7.83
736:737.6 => 7.63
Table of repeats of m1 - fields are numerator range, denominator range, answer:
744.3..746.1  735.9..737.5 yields 1.03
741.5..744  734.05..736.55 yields 1.10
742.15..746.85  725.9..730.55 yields 1.07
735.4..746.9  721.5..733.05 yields 1.06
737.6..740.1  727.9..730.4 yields 1.08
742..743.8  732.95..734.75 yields 1.07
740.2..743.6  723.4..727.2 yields 1.06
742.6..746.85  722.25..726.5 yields 1.04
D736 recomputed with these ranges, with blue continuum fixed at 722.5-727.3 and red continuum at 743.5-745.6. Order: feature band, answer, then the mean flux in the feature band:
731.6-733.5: 0.05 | 6.98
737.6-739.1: -0.01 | 7.1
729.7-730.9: 0.02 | 7.06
